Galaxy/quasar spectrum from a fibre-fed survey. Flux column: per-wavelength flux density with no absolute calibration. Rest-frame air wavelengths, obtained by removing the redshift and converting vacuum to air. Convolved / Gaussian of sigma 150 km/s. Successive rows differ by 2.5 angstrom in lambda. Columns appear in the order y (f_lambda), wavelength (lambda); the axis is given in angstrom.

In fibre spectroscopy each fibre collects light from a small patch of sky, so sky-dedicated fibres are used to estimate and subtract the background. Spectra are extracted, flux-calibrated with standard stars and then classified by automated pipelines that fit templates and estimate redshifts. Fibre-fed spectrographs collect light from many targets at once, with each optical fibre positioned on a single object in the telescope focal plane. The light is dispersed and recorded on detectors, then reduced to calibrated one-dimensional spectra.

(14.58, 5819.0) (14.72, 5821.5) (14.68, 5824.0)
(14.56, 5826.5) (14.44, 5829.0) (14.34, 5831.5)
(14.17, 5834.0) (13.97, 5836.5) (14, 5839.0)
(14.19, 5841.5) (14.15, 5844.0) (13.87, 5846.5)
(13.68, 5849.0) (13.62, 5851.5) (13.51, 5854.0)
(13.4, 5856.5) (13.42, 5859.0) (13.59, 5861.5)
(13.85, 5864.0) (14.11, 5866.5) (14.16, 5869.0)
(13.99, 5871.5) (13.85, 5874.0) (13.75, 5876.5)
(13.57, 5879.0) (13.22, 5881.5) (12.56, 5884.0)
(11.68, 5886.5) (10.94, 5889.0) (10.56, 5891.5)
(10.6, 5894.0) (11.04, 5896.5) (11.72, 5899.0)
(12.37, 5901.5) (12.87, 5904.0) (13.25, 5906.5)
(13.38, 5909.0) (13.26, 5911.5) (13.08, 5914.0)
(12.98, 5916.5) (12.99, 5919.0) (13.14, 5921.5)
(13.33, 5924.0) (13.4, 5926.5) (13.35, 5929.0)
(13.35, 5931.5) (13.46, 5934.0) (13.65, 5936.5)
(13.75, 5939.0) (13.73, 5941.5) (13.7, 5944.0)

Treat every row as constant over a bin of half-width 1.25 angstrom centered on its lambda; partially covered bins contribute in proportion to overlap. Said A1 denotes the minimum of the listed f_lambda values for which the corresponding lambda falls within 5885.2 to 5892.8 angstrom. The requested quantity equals 10.56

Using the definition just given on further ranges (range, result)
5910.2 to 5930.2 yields 12.98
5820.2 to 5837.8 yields 13.97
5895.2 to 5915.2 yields 11.04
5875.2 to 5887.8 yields 11.68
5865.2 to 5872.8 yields 13.99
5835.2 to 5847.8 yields 13.87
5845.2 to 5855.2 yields 13.51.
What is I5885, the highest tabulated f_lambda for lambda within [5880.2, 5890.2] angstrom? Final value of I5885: 13.22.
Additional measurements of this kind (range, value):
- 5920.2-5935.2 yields 13.46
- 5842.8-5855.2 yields 14.15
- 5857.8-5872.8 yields 14.16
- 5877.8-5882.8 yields 13.57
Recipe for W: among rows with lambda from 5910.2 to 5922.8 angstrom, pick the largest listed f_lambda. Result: 13.26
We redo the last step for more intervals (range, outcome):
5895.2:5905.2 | 12.87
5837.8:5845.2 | 14.19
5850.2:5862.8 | 13.62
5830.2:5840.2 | 14.34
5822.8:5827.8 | 14.68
